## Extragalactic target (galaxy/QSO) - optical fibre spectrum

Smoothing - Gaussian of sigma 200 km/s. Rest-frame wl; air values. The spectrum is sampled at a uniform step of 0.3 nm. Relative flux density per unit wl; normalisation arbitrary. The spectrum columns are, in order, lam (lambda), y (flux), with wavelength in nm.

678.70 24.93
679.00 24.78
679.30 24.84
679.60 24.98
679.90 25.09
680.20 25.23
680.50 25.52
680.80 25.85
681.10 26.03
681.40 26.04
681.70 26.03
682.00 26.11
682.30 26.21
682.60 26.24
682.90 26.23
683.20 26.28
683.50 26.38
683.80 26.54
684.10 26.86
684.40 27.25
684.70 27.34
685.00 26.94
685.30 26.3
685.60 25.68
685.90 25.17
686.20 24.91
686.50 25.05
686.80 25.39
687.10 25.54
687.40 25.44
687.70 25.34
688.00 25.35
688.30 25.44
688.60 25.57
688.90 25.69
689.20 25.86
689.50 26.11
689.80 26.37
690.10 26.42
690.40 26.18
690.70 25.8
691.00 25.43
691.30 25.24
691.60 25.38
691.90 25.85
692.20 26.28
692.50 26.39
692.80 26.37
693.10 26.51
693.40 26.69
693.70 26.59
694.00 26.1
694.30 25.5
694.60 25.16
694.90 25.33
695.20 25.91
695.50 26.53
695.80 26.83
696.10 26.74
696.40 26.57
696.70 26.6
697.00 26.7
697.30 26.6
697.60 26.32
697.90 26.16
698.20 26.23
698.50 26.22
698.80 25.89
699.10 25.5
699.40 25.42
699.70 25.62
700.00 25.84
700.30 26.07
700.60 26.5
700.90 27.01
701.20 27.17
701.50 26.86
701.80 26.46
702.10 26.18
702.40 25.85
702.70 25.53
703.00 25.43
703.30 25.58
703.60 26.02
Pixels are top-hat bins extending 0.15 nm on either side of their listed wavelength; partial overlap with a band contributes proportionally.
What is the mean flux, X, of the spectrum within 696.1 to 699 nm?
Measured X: 26.4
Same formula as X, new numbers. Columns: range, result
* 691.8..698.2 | 26.3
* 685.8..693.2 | 25.7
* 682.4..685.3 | 26.6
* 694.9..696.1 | 26.3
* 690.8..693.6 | 26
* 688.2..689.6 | 25.7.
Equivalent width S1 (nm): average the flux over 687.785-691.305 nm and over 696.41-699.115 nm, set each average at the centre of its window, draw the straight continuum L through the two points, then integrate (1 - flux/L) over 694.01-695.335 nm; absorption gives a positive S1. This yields 0.03 nm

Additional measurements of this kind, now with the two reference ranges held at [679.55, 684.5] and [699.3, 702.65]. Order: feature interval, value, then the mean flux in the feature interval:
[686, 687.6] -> 0.05 nm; 25.3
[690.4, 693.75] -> 0.02 nm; 26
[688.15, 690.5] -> 0.02 nm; 26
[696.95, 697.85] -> -0.01 nm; 26.5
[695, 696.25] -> -0.01 nm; 26.5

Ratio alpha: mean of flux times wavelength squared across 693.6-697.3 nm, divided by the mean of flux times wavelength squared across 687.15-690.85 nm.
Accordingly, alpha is 1.0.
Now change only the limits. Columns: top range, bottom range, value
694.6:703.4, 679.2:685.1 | 1.05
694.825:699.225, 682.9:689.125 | 1.05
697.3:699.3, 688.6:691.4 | 1.03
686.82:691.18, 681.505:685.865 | 0.99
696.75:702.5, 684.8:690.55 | 1.06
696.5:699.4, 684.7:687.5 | 1.06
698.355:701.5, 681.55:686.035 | 1.04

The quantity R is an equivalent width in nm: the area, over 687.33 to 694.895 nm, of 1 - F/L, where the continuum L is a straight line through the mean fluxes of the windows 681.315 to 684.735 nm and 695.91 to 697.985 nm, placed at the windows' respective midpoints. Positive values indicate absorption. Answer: 0.178 nm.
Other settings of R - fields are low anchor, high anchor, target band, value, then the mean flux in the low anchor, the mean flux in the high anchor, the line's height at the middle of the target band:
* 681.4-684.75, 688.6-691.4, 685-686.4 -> 0.031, 26.5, 25.9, 26.2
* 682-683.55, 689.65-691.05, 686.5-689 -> 0.067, 26.2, 26.1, 26.1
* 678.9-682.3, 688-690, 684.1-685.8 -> -0.065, 25.5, 25.8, 25.7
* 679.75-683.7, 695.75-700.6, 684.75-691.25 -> 0.079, 25.9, 26.2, 26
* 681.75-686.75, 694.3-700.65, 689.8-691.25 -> 0.011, 26.2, 26.1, 26.2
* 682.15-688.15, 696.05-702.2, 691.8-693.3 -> -0.008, 26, 26.3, 26.2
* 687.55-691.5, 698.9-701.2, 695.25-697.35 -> -0.054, 25.7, 26.1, 26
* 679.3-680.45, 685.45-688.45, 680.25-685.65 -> -0.239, 25.1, 25.3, 25.2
